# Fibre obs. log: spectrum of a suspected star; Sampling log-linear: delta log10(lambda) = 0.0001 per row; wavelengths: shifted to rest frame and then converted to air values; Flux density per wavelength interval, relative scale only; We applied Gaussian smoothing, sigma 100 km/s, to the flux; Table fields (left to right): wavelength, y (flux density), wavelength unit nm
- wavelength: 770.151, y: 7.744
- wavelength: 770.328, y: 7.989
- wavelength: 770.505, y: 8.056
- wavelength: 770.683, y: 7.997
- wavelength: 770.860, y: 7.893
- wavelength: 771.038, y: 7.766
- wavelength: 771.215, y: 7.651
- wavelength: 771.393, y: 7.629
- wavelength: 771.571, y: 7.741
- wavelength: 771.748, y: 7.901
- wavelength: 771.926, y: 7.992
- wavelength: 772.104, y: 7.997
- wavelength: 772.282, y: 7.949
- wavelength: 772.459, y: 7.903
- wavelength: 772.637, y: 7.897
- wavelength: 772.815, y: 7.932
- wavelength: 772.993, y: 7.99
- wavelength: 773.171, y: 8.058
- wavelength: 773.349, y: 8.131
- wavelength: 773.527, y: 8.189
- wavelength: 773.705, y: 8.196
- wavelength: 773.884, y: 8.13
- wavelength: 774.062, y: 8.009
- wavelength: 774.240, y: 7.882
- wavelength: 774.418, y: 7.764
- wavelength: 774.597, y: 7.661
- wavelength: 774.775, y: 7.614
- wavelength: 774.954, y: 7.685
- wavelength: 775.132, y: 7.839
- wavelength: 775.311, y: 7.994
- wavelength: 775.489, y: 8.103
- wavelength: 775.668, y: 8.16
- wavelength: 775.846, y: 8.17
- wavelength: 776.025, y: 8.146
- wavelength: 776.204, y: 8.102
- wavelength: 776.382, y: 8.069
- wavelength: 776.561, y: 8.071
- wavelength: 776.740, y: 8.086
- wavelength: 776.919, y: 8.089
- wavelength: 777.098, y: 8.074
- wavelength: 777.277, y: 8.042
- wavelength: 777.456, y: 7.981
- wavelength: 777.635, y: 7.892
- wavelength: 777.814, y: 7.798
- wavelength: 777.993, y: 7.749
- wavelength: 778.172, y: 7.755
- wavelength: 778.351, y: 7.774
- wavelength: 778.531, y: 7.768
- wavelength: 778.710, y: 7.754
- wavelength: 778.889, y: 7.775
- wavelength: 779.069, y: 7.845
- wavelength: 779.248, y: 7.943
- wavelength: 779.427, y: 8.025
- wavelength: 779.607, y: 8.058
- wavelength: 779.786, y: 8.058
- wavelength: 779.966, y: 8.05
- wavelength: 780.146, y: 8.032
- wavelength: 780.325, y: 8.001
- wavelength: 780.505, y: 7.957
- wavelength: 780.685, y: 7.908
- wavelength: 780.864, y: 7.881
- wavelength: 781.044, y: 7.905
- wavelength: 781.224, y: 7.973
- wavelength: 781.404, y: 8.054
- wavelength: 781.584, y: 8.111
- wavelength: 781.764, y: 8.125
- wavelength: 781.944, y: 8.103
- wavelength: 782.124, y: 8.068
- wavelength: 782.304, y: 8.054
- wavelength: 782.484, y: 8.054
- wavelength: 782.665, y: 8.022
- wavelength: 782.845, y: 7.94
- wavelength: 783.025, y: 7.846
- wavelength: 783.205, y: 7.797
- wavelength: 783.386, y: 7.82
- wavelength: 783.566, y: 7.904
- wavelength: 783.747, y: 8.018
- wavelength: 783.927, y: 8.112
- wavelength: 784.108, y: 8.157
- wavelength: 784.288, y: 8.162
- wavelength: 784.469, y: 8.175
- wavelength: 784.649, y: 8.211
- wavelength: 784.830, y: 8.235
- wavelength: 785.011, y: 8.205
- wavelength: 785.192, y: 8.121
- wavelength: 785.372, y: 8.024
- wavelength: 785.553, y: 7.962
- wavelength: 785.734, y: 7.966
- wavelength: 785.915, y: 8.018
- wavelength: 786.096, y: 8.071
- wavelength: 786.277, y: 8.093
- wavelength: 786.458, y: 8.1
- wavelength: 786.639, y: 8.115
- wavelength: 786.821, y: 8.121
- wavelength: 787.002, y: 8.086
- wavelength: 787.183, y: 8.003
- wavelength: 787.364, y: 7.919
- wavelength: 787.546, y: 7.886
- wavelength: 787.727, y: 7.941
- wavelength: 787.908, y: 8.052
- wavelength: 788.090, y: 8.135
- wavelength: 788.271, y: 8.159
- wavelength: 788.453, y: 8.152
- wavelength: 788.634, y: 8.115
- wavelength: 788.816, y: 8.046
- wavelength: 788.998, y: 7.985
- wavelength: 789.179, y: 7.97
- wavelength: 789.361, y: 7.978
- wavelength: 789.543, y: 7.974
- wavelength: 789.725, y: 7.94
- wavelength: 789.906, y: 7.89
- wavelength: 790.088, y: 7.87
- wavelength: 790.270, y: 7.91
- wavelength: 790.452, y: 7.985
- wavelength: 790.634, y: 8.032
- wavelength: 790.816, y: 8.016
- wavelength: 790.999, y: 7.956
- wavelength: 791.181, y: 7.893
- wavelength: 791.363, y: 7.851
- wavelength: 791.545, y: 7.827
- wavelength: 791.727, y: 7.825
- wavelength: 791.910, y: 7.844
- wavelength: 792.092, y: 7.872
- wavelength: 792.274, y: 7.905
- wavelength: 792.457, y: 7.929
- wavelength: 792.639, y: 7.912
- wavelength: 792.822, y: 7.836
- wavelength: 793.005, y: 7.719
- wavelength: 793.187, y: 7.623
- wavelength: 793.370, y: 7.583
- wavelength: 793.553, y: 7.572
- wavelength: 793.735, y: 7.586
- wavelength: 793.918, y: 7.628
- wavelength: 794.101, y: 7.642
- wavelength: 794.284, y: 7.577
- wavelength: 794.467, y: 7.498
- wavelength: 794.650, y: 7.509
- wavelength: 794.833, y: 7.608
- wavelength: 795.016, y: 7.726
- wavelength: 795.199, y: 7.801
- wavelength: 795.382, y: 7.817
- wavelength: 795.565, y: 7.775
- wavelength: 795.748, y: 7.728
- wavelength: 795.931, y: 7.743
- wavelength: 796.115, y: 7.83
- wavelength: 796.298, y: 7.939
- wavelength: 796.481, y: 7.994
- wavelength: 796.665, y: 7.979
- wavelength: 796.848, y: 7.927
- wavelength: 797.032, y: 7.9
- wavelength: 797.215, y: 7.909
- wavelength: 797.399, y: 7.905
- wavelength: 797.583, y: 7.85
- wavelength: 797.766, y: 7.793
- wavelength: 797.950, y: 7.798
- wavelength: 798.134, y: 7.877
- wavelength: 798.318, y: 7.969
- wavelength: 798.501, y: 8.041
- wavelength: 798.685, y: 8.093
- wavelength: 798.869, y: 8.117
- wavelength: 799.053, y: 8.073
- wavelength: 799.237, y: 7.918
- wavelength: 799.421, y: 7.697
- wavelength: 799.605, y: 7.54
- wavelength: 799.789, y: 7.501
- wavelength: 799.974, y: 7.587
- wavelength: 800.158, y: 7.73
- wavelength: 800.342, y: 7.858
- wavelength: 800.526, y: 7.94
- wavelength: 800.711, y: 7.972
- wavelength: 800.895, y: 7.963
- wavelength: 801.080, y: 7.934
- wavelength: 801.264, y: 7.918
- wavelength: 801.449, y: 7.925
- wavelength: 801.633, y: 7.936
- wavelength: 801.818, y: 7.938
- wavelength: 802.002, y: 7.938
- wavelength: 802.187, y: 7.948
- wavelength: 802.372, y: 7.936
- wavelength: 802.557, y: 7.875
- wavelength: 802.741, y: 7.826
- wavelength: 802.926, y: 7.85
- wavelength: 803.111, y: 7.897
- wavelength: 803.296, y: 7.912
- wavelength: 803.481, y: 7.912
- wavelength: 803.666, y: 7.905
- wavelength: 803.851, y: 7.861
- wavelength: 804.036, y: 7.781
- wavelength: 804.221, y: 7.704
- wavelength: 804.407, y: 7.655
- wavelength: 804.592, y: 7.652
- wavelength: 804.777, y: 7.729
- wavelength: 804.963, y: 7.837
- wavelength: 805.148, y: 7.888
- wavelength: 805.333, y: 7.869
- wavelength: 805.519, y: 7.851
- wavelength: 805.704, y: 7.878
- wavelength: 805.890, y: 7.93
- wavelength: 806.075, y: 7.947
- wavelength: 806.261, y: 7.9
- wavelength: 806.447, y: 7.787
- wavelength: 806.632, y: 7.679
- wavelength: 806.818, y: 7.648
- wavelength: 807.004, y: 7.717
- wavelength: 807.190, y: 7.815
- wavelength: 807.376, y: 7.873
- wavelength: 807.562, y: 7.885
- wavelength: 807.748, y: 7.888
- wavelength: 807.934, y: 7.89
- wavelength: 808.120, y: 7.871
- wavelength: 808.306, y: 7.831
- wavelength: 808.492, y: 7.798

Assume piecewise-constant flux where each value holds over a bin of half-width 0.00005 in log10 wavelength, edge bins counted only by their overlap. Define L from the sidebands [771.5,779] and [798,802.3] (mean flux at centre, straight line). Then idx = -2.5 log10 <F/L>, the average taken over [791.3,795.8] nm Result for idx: 0.02 mag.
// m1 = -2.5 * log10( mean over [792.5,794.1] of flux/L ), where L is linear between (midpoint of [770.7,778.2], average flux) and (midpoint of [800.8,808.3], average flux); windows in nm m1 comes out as 0.03 mag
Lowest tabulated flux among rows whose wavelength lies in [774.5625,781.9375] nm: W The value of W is 7.614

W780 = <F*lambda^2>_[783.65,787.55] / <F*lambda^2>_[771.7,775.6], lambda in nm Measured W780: 1.05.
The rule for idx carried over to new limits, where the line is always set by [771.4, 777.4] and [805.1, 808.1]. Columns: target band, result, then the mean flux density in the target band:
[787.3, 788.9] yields -0.017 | 8.05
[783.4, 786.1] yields -0.020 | 8.08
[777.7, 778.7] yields 0.027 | 7.77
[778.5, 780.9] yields 0.002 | 7.94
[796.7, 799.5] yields -0.007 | 7.93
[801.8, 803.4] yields -0.006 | 7.9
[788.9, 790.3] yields -0.004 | 7.94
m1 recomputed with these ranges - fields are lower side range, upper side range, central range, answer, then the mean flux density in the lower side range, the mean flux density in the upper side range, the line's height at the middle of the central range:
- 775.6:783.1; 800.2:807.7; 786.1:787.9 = -0.01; 7.98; 7.86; 7.94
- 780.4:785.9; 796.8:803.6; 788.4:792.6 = 0.00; 8.03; 7.88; 7.97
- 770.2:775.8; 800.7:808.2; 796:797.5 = -0.01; 7.93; 7.86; 7.87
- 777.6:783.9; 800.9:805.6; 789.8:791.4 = 0.00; 7.94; 7.86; 7.91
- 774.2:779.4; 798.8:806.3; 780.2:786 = -0.02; 7.92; 7.85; 7.9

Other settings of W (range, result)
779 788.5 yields 7.797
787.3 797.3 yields 7.498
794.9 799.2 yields 7.726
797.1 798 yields 7.793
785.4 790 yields 7.886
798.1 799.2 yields 7.877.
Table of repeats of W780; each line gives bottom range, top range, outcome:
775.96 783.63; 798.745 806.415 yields 1.04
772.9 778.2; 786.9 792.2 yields 1.03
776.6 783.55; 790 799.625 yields 1.02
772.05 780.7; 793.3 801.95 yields 1.04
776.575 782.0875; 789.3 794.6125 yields 1.01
